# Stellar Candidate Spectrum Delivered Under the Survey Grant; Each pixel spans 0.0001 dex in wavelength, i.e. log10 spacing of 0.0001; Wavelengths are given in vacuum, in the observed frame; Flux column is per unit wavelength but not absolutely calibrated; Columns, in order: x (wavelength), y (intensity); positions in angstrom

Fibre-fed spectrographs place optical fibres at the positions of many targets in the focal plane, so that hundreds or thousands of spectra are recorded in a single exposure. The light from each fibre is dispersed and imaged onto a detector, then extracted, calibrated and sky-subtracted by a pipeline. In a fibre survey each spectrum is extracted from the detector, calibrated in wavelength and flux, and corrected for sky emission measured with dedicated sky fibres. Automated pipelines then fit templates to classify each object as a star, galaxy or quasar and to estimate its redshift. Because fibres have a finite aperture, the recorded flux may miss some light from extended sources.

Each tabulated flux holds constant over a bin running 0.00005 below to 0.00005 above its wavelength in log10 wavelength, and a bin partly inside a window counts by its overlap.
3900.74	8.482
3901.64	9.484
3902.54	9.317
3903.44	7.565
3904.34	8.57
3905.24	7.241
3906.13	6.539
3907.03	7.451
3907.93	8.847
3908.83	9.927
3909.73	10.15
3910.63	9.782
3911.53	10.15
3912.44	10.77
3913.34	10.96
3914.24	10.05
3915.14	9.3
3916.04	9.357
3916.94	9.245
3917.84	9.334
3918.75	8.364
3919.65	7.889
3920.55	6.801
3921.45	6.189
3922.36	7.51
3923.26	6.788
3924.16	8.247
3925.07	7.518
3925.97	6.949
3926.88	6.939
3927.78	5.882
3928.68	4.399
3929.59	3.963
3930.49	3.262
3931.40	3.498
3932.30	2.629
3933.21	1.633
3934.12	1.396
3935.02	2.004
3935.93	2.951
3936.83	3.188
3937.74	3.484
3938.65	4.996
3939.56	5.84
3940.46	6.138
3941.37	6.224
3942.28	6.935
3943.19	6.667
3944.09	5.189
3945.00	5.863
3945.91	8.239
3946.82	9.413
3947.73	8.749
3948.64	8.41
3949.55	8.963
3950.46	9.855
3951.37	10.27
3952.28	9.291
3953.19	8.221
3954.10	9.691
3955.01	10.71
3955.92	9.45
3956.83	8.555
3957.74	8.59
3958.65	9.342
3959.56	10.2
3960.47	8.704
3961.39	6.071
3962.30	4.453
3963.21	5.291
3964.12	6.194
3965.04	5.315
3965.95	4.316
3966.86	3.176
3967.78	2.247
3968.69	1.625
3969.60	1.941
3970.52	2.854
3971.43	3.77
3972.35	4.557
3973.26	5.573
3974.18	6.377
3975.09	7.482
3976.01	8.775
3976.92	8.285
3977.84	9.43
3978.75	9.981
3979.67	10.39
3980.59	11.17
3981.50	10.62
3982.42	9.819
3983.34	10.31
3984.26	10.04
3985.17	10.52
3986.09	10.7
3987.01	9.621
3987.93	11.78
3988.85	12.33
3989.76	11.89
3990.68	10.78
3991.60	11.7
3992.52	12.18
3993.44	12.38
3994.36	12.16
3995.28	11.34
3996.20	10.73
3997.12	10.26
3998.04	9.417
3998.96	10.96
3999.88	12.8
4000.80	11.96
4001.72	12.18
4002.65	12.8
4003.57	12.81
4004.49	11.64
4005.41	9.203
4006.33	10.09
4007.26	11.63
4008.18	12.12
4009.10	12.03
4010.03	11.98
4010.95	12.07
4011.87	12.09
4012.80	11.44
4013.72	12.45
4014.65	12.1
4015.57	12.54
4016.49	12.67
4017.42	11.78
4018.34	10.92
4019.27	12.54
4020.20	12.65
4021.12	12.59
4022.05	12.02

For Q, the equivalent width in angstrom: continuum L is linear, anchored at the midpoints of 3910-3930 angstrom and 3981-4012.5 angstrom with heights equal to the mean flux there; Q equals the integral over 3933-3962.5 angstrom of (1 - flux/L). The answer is 7.2 angstrom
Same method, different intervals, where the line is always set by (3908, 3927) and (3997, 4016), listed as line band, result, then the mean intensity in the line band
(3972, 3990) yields 2.3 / 9.49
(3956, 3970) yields 5.9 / 5.85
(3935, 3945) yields 4.7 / 5.04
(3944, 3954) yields 1.2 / 8.56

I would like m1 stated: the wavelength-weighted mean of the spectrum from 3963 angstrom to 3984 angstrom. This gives 6.55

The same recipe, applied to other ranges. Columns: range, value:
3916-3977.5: 6.34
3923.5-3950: 5.51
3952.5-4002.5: 8.72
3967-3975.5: 4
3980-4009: 11.2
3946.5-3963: 8.77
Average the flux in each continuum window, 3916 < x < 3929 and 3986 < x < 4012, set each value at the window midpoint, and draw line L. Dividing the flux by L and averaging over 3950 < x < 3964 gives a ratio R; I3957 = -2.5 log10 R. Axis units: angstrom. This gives 0.084 mag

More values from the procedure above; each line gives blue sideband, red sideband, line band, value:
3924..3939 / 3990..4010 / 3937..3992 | -0.032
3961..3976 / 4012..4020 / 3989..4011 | -0.220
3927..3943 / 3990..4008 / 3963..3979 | 0.486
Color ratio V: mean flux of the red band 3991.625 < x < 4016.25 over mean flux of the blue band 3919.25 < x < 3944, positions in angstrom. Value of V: 2.26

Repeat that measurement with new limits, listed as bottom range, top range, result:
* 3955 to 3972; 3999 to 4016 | 2.04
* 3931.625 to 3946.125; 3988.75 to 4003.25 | 2.57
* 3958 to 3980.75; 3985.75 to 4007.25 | 1.82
